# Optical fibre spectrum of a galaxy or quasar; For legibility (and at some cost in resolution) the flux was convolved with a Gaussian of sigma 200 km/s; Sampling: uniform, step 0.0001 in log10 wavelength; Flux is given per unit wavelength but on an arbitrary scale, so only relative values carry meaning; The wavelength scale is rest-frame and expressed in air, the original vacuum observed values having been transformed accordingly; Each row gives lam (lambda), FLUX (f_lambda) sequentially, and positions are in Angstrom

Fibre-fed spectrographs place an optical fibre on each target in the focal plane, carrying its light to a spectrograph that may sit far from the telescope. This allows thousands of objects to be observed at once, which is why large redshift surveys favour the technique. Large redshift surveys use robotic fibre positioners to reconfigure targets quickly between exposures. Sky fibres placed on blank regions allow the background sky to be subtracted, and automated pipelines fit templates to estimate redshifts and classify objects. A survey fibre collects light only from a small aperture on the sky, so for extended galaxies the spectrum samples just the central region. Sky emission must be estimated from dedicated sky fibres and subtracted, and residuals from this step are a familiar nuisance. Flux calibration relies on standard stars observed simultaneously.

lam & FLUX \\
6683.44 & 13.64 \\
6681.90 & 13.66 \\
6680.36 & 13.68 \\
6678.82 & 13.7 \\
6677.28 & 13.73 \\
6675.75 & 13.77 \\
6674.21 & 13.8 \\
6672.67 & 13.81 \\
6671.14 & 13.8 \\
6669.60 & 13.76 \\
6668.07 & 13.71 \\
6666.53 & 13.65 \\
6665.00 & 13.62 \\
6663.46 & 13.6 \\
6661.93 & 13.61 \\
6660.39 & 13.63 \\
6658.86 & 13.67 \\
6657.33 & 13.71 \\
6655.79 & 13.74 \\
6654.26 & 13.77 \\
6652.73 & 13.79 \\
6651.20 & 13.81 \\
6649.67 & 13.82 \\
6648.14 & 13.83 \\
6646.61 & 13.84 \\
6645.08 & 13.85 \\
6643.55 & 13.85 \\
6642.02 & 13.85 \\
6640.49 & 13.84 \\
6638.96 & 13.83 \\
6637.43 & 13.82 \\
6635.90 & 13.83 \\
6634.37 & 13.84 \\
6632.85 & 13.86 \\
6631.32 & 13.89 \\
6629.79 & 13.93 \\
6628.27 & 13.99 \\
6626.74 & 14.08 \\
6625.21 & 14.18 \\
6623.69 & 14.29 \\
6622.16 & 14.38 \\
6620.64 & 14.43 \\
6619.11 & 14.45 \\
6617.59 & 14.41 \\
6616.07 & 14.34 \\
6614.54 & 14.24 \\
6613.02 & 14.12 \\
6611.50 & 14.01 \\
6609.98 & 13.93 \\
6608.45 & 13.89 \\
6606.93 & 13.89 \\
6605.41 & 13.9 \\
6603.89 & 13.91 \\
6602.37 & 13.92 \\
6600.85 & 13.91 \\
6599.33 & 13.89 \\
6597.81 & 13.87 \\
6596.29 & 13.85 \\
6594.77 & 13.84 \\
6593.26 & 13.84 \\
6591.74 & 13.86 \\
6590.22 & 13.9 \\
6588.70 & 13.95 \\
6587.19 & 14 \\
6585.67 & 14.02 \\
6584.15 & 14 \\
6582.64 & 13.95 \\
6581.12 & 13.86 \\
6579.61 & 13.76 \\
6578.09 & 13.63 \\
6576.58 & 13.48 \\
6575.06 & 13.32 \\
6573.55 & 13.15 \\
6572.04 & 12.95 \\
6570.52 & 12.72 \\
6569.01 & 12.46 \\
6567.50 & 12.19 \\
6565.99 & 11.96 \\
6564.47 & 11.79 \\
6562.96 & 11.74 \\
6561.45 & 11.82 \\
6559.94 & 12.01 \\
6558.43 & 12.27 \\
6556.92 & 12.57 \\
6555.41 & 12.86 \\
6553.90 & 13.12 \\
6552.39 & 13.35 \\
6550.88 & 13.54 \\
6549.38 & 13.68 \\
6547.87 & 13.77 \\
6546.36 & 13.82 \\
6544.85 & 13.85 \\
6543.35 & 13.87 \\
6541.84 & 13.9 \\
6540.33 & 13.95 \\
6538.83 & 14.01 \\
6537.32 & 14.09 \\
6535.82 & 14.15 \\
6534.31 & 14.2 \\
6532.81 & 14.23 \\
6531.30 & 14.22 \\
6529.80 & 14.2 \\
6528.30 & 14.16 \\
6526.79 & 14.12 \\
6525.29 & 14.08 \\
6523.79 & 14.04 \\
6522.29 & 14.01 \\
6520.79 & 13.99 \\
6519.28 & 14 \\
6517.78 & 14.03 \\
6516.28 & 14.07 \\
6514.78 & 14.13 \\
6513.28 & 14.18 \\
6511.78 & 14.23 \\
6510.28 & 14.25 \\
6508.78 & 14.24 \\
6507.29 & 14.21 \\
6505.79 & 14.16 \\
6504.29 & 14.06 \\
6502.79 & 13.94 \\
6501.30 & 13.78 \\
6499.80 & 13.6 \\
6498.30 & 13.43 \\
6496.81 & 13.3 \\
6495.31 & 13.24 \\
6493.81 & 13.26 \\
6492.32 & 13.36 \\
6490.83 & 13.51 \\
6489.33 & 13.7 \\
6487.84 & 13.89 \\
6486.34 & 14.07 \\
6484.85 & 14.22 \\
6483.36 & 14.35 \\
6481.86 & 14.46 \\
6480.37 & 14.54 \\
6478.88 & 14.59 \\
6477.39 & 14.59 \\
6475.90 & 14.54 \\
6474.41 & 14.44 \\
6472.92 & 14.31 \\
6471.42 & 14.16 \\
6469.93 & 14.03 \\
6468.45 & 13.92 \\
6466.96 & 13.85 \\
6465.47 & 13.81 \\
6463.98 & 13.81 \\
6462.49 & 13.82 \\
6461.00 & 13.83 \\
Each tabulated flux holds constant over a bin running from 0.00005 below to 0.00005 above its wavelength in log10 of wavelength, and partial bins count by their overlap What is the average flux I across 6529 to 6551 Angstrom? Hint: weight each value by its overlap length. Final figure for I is 14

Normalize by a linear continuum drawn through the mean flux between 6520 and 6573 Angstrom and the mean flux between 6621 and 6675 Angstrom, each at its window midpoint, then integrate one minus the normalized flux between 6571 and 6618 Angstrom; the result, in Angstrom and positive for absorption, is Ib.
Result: -0.90 Angstrom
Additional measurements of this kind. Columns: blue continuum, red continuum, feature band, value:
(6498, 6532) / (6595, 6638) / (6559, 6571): 1.7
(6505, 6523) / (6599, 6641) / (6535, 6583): 3.1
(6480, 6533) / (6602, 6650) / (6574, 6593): 0.3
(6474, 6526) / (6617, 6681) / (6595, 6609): 0.0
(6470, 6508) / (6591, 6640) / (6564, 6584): 1.3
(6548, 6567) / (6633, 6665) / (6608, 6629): -1.3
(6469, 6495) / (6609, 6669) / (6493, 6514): 0.3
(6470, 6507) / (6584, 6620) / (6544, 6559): 0.7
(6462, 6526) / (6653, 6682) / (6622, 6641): -0.3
